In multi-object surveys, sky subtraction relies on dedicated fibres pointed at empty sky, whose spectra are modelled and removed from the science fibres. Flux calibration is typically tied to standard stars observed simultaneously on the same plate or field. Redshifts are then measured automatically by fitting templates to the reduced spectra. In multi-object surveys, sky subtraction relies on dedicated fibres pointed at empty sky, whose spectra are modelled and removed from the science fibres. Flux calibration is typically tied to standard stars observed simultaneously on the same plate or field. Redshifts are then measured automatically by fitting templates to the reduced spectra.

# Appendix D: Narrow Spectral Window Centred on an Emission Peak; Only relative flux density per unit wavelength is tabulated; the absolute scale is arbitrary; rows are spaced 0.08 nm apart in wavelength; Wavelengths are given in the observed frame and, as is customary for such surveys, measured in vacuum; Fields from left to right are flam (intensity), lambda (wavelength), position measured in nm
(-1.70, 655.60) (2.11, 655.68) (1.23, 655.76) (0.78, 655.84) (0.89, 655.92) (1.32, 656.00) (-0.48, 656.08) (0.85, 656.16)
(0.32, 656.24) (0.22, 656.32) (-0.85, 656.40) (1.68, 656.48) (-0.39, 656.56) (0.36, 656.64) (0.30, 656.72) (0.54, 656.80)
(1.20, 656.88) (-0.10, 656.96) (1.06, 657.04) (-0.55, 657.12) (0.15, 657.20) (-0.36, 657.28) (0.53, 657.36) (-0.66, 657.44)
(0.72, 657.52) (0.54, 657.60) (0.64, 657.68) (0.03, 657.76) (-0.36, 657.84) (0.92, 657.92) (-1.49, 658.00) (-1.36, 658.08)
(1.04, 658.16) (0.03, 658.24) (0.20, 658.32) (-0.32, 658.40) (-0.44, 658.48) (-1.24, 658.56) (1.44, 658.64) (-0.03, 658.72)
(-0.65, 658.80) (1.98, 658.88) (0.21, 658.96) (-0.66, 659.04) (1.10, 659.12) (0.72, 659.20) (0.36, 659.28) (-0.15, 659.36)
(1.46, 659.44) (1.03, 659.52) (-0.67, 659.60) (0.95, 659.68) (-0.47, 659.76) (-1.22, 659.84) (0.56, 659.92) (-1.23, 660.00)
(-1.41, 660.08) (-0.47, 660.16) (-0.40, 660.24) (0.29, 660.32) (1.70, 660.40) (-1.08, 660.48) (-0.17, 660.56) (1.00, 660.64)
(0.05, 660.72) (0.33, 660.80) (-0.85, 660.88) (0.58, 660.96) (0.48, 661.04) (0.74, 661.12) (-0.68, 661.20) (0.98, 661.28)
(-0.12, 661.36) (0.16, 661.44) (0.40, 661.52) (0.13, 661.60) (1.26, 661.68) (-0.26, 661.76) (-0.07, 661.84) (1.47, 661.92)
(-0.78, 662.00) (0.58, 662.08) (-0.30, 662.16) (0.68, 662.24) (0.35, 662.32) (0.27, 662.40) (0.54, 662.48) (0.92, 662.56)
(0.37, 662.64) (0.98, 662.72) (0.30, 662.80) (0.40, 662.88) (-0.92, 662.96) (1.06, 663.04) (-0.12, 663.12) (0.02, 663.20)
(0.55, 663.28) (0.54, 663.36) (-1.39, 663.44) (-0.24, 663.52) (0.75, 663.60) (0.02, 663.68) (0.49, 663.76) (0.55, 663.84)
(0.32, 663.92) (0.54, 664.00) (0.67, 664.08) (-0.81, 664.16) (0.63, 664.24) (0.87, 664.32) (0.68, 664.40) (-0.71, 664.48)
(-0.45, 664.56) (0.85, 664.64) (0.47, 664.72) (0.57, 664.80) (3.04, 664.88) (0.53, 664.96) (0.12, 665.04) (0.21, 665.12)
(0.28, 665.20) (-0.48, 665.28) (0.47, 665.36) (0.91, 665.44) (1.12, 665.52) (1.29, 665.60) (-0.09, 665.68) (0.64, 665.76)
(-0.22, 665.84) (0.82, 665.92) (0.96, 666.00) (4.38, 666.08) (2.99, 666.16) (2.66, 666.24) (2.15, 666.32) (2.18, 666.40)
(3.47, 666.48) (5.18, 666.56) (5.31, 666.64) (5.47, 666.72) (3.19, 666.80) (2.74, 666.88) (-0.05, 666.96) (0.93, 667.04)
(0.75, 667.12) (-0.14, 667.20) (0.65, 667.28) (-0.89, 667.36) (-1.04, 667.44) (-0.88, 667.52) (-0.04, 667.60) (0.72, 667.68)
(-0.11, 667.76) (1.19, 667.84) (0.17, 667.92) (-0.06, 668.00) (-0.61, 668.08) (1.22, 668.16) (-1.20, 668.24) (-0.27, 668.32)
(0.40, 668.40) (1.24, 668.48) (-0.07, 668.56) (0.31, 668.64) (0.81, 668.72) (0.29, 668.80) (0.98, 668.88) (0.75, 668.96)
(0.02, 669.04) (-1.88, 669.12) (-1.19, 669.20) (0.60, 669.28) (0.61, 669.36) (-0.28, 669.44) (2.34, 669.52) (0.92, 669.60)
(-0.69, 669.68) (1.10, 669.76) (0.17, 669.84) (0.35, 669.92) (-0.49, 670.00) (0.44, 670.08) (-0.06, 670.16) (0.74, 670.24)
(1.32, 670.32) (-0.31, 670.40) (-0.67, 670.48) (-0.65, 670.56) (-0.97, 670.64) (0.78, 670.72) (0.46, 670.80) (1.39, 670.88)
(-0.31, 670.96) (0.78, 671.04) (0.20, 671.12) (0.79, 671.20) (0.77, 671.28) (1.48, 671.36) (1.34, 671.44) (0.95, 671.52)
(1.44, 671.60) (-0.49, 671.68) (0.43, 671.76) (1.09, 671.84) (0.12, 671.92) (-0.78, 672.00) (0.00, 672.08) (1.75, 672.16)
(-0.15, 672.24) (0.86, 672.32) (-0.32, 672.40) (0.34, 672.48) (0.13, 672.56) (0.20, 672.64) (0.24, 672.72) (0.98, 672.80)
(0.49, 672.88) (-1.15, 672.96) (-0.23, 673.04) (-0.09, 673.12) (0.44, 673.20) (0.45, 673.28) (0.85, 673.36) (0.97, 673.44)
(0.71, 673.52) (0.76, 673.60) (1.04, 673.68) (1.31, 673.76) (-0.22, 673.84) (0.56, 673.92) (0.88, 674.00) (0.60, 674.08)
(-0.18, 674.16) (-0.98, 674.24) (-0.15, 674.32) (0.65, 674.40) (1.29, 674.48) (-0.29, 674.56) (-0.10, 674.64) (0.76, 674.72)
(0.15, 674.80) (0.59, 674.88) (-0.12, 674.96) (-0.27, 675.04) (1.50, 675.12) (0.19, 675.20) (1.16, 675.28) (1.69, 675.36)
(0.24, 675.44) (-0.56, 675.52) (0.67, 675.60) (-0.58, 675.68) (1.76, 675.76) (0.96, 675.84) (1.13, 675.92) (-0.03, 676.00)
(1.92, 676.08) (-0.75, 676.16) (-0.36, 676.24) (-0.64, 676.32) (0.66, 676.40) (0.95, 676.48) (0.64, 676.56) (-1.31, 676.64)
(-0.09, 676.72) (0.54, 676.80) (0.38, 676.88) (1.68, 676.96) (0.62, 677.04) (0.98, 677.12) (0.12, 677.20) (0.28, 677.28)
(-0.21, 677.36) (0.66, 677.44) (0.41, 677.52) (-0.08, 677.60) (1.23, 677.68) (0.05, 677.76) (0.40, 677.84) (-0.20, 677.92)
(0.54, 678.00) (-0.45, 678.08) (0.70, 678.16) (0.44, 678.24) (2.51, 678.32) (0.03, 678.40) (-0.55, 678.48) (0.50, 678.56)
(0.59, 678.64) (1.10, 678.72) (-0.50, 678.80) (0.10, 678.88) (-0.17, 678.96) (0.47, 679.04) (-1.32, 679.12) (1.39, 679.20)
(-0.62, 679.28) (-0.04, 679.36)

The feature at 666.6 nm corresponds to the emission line [O II]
